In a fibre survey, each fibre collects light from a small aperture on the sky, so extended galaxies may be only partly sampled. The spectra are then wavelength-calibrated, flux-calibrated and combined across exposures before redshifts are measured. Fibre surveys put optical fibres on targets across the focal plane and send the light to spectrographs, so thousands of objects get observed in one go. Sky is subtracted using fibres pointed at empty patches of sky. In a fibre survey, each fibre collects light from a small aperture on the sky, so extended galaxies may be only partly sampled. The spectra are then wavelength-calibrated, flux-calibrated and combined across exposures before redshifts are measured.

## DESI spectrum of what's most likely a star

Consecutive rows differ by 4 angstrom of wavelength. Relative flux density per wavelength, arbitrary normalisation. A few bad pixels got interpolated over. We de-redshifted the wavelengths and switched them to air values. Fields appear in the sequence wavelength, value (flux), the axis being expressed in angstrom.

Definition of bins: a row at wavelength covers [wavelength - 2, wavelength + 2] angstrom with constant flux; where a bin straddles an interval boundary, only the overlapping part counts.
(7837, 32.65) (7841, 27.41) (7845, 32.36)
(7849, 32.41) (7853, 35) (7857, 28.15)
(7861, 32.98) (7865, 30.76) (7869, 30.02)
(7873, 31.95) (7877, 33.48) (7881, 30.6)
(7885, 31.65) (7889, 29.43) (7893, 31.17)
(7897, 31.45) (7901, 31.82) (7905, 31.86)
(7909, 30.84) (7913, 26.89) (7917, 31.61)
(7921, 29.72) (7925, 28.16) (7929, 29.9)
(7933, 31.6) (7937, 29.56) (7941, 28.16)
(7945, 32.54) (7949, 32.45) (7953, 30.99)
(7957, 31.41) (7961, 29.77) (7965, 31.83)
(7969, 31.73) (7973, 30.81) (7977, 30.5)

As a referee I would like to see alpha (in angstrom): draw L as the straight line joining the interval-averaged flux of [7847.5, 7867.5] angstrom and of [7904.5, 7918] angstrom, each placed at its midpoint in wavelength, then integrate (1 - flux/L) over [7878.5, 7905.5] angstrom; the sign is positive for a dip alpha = -0.4 angstrom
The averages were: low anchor 31.8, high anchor 30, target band 31.1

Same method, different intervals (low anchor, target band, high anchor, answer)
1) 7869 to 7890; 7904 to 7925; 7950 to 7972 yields 0.9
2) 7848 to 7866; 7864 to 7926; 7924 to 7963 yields 1.1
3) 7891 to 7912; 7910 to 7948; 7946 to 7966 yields 1.7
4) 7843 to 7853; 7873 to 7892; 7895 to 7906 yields 0.5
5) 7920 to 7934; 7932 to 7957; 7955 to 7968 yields -0.4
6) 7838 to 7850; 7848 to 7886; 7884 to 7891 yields -1.4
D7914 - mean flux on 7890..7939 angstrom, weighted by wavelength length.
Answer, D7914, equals 30.4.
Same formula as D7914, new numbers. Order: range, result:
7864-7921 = 30.9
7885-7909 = 31.2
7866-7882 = 31.5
